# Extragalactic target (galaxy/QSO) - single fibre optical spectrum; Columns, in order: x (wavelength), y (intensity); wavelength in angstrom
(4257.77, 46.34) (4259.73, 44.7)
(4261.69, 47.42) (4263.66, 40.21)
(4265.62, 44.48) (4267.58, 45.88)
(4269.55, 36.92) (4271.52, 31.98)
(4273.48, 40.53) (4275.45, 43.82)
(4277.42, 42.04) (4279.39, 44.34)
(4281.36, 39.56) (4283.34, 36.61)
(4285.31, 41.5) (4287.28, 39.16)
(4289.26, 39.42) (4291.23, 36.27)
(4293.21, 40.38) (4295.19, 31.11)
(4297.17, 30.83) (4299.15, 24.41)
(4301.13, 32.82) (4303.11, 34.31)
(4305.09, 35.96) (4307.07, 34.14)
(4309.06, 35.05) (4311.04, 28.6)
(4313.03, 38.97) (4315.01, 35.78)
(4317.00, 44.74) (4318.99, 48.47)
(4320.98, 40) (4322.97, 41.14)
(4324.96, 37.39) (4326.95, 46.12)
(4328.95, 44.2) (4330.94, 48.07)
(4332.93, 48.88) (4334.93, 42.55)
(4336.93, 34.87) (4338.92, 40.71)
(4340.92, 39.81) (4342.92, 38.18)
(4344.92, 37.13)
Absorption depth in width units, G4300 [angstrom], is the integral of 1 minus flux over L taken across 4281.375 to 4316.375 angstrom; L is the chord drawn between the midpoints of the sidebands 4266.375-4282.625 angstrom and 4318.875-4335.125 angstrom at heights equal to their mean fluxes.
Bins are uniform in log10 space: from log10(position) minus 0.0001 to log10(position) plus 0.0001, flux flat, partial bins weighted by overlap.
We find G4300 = 5.7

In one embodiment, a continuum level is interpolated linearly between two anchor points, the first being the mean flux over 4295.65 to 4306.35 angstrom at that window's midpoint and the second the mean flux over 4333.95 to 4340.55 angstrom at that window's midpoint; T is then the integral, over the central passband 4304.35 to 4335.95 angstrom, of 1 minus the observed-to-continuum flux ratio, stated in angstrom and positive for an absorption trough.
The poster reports -4.2 angstrom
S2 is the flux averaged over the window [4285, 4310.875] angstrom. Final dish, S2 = 34.7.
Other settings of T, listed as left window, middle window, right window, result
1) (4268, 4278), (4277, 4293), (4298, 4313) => -1.29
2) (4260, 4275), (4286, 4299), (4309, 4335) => 1.85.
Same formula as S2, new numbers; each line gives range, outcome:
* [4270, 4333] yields 38.5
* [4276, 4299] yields 37.9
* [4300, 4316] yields 34.4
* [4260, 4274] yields 41.3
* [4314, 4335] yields 43.4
